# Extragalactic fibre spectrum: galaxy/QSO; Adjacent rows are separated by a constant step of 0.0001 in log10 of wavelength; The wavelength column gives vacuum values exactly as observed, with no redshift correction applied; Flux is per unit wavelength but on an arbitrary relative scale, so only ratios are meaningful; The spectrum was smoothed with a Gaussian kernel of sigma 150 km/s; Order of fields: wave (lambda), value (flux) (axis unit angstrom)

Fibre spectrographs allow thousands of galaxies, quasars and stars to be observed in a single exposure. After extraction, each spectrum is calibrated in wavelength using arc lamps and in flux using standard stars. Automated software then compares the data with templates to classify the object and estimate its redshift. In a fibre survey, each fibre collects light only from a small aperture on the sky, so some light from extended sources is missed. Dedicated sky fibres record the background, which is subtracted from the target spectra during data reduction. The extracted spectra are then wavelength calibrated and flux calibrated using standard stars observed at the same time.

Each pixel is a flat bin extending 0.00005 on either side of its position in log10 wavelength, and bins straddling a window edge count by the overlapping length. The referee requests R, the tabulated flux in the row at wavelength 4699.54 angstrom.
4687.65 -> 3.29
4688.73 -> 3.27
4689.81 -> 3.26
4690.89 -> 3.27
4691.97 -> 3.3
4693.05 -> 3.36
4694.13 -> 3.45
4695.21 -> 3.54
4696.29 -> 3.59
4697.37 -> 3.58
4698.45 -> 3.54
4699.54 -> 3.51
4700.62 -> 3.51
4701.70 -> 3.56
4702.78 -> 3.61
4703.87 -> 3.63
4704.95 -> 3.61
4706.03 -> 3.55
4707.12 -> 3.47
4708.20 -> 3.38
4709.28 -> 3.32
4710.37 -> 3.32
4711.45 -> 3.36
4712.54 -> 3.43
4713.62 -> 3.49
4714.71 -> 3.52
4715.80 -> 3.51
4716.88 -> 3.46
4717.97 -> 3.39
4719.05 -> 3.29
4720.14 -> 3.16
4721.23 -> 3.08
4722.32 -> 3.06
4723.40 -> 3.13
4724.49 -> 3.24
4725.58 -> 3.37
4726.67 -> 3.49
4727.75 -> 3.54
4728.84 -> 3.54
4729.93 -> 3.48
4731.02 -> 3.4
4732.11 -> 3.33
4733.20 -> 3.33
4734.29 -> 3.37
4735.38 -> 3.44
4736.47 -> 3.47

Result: 3.51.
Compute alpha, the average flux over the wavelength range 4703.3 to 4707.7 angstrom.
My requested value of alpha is 3.56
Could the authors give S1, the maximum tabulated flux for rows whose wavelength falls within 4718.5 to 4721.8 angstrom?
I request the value 3.29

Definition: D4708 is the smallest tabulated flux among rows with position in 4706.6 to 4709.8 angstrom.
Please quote 3.32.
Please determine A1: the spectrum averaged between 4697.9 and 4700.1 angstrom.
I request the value 3.52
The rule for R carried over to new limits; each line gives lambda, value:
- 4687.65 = 3.29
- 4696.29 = 3.59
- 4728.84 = 3.54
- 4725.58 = 3.37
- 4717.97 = 3.39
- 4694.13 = 3.45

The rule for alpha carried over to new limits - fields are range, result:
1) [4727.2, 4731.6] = 3.49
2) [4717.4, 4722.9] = 3.2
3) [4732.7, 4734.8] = 3.35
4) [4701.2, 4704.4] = 3.6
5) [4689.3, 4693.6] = 3.3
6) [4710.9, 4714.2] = 3.43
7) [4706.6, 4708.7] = 3.43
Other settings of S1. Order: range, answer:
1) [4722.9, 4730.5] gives 3.54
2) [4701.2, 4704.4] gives 3.63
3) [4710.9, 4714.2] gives 3.49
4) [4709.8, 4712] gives 3.36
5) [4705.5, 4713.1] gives 3.55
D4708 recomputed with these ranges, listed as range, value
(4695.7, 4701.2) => 3.51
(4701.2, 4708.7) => 3.38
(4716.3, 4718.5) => 3.39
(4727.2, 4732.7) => 3.33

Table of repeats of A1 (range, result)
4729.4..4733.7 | 3.38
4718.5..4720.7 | 3.23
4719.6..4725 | 3.13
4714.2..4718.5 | 3.47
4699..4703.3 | 3.55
